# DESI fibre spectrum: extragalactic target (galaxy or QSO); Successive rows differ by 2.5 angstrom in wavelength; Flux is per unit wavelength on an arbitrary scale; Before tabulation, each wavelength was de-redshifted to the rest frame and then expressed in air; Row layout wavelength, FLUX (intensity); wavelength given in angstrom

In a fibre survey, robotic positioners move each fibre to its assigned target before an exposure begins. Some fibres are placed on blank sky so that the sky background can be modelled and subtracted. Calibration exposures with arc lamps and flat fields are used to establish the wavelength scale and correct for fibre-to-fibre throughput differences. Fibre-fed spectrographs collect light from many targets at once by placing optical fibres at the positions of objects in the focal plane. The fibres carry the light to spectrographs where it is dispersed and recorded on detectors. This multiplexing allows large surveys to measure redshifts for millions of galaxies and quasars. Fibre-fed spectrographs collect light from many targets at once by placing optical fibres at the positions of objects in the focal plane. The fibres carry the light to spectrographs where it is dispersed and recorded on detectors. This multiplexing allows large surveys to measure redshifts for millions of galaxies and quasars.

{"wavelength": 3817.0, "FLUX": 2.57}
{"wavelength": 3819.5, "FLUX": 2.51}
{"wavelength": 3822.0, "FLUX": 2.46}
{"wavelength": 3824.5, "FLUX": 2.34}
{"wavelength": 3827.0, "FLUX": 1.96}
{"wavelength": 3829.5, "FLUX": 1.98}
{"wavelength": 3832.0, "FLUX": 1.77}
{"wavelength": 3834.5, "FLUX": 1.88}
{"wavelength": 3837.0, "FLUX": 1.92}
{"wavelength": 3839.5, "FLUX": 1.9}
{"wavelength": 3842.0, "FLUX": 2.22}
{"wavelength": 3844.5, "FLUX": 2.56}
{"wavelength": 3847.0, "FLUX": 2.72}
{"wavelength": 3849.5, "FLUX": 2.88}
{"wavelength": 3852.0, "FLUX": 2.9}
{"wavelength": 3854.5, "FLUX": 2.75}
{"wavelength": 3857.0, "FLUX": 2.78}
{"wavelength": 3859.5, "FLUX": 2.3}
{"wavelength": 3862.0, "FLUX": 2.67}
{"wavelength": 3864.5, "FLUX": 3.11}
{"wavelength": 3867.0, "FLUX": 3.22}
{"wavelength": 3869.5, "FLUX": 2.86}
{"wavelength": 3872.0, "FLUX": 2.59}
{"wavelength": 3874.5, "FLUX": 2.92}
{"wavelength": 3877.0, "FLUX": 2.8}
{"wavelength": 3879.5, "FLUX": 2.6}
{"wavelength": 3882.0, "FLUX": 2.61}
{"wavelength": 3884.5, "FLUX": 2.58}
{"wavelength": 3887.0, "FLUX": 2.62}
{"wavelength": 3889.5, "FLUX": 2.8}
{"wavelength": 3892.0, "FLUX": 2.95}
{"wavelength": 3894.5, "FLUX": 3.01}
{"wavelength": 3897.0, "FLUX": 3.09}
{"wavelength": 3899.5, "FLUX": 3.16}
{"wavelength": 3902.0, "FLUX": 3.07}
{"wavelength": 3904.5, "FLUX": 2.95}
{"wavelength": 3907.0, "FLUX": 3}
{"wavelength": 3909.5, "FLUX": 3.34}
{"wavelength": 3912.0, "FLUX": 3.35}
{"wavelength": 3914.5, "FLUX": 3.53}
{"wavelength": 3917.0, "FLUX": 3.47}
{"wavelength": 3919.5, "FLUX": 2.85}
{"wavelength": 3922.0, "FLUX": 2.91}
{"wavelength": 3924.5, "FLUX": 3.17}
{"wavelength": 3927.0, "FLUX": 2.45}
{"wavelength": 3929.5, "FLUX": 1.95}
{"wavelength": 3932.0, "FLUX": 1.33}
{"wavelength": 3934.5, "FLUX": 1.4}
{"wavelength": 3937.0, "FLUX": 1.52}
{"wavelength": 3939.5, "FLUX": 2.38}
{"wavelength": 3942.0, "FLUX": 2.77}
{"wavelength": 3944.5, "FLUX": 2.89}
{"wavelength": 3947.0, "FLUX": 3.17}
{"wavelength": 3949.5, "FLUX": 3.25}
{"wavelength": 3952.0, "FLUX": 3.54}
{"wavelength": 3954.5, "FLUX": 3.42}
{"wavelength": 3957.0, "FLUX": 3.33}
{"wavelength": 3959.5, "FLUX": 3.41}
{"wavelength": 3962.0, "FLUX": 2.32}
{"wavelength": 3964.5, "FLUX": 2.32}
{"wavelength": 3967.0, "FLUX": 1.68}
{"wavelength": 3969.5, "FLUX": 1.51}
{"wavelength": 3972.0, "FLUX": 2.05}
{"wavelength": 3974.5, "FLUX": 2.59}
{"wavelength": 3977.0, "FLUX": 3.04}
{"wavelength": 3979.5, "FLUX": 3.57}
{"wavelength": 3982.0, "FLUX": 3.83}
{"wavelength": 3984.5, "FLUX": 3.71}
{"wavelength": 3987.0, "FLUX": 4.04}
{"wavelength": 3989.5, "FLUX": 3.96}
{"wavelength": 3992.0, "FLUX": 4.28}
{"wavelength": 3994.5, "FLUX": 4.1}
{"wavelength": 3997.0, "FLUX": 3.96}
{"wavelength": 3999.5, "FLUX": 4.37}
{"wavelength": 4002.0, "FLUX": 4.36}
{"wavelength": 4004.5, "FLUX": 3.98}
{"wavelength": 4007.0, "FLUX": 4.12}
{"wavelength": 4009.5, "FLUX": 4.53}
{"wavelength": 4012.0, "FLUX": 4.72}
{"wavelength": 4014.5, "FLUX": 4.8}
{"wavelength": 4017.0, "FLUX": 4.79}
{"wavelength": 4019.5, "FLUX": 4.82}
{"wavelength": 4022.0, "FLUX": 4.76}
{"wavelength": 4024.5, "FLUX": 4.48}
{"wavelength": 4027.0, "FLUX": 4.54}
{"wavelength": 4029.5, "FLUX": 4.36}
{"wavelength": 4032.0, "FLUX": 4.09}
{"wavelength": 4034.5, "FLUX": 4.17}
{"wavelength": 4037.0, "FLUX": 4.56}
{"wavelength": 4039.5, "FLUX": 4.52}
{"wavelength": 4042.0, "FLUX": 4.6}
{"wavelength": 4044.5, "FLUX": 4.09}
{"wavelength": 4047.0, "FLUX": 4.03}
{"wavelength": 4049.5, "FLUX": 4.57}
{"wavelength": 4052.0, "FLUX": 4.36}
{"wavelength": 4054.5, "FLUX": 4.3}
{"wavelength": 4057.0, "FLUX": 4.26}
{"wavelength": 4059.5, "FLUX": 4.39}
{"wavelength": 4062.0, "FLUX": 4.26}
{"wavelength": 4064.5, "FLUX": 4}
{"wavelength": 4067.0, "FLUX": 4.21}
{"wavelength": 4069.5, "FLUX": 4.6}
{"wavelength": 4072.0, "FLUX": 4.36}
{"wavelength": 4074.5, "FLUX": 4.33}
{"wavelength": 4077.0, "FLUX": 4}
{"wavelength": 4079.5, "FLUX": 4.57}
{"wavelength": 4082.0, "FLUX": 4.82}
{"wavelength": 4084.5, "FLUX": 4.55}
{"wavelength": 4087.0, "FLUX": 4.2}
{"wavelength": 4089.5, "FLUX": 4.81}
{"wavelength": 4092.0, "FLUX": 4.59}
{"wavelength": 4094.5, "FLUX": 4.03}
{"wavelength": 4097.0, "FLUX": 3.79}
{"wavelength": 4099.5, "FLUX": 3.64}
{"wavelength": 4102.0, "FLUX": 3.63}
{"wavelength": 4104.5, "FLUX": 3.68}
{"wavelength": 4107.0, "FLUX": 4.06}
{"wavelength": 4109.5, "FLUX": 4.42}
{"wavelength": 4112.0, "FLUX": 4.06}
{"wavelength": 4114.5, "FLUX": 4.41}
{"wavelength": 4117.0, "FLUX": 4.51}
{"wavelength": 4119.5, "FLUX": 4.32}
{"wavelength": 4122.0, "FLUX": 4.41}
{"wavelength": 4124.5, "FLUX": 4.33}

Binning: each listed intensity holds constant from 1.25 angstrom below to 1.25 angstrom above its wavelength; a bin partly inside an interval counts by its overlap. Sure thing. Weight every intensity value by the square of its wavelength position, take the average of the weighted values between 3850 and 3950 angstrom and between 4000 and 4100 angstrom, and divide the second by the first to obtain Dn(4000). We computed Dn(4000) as 1.70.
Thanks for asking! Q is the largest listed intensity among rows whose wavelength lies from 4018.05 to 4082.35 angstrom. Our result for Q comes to 4.82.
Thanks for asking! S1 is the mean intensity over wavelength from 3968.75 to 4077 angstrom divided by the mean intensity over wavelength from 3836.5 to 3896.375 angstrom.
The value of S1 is 1.5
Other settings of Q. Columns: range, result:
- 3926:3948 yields 3.17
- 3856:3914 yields 3.35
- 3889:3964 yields 3.54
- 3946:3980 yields 3.57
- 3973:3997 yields 4.28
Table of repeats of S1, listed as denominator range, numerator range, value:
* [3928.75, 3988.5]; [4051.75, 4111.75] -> 1.56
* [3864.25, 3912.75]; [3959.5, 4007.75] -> 1.15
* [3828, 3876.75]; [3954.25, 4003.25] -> 1.30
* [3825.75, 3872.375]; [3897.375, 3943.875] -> 1.10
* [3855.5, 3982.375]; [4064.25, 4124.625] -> 1.53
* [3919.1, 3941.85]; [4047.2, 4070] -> 1.94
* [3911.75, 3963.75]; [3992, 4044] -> 1.60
